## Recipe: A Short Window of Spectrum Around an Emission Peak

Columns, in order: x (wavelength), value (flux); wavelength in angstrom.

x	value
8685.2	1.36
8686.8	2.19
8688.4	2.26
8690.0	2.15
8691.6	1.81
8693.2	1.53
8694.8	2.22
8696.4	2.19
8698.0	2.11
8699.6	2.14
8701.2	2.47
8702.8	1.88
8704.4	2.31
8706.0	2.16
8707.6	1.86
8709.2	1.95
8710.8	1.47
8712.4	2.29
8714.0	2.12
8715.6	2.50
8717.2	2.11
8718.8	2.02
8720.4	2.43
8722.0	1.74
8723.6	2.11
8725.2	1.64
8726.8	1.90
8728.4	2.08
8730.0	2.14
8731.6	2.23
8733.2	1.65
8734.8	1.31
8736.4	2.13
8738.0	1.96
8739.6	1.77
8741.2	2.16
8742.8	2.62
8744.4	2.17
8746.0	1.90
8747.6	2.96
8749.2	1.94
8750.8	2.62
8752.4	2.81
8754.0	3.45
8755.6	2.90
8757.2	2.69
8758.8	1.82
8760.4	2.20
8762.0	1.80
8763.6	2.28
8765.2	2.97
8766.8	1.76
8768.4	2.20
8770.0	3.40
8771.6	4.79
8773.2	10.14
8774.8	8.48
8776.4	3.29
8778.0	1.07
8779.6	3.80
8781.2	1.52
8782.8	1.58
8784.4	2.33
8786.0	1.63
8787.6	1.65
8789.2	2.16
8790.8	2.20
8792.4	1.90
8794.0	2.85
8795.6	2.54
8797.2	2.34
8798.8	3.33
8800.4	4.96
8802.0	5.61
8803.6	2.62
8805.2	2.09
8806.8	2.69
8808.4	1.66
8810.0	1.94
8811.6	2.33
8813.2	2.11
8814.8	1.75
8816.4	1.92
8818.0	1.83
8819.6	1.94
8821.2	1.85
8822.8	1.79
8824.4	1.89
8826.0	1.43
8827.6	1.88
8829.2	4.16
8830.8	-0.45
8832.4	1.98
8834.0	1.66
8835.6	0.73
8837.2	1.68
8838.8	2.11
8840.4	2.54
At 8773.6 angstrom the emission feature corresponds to H-alpha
